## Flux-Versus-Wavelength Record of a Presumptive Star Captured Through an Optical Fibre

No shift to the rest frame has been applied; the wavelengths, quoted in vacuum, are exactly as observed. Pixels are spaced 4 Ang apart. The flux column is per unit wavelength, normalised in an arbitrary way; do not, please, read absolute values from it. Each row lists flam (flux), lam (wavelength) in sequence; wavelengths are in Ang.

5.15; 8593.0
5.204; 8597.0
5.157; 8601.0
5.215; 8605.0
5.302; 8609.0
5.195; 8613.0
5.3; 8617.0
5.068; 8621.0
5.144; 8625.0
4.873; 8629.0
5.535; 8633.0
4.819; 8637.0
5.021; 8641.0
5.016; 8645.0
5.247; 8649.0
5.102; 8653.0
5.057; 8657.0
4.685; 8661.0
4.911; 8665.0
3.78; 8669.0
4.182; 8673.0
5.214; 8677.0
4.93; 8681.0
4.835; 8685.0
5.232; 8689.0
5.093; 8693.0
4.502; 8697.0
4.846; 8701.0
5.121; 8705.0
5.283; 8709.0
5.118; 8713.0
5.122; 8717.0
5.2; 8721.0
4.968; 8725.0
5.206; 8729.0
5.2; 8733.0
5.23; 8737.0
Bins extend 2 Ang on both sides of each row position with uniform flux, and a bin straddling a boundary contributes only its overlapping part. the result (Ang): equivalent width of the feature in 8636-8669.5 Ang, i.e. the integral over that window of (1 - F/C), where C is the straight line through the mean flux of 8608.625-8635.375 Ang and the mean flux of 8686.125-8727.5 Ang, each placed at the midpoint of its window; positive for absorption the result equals 1.6 Ang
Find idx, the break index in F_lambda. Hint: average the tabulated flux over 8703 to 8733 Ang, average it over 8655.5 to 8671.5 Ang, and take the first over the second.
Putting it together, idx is 1.12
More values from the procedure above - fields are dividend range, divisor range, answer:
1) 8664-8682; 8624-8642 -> 0.90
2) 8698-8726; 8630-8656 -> 0.99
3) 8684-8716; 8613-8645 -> 0.98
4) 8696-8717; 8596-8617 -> 0.96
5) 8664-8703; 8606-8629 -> 0.92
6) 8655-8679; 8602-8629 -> 0.90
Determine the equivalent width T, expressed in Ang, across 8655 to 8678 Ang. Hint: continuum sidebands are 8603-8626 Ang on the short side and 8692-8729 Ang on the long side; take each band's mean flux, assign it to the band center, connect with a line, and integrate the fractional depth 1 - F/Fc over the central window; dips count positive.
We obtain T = 2.3 Ang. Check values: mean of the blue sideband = 5.21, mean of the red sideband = 5.04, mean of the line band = 4.61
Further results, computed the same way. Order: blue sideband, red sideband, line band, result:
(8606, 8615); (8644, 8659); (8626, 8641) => 0.28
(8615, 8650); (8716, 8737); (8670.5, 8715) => 1.79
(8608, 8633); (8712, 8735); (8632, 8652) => 0.23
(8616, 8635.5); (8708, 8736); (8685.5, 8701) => 0.72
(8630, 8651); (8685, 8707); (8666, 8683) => 1.57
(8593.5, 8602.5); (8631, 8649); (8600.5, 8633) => -0.20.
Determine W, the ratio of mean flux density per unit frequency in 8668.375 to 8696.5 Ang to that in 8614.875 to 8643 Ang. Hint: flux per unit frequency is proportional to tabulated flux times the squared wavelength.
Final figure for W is 0.9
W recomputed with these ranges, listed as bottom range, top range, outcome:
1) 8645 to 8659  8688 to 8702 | 0.97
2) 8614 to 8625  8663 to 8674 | 0.84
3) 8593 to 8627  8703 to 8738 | 1.02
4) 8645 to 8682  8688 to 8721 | 1.06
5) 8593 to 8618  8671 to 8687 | 0.93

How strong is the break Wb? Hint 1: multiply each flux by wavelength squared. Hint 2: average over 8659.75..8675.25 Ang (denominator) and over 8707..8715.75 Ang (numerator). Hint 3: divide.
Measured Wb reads 1.2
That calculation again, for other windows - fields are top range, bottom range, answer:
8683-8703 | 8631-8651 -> 0.97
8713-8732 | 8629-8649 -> 1.03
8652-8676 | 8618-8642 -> 0.92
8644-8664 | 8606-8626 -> 0.97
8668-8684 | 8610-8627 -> 0.90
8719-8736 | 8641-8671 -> 1.08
